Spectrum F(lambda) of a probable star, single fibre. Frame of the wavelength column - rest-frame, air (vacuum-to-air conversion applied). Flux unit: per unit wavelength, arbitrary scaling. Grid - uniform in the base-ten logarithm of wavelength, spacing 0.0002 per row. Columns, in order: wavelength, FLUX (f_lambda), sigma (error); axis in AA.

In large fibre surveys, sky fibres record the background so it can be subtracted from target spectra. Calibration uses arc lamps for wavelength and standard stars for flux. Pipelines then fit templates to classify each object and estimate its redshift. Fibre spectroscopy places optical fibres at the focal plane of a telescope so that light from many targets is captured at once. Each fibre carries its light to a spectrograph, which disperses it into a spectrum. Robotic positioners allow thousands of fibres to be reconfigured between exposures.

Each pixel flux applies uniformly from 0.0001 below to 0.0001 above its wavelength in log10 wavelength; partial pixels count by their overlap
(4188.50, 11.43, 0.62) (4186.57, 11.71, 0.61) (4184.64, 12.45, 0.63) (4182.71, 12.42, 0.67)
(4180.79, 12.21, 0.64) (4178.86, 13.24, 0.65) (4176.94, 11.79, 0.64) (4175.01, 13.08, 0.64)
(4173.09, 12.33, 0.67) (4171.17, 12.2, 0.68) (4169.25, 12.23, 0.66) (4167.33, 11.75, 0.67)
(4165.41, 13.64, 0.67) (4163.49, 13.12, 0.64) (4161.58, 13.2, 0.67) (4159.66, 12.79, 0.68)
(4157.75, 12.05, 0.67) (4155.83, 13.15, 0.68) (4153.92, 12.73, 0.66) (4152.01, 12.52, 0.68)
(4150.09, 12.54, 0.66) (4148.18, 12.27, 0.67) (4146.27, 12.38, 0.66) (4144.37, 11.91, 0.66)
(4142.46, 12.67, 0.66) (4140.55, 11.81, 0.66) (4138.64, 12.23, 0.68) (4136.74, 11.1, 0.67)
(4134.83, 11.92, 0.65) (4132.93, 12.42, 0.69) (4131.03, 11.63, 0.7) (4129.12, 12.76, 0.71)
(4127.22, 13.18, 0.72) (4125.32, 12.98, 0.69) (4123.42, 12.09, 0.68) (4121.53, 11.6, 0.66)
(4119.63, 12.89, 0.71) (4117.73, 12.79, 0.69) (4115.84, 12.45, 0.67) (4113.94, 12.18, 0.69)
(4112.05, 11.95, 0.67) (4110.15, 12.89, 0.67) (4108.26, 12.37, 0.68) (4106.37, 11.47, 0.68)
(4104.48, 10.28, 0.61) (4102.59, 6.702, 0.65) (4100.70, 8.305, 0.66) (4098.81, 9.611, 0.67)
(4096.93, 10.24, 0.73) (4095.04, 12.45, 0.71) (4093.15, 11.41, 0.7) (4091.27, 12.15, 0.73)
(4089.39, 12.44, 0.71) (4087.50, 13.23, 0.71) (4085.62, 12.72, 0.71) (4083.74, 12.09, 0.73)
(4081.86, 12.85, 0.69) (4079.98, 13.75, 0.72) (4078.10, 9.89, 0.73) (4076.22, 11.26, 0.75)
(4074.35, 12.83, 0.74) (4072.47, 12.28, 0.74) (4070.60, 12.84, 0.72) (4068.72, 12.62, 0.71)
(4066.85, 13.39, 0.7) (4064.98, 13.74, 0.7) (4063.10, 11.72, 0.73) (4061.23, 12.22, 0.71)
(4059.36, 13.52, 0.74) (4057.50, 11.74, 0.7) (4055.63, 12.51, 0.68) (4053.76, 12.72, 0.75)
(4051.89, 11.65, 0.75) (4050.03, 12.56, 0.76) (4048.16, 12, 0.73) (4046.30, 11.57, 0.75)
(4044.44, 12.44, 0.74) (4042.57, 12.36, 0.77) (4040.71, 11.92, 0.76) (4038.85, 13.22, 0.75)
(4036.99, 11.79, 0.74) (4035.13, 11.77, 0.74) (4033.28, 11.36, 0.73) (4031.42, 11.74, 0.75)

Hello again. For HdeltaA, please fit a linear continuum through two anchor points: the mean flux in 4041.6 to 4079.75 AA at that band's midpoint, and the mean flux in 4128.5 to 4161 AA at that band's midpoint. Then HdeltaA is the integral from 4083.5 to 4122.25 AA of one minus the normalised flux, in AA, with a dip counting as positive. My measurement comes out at 2.5 AA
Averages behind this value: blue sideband 12.3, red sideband 12.3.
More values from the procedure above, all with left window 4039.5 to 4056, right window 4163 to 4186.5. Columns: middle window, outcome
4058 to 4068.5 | -0.5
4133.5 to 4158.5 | 0.3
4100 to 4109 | 1.8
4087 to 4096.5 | 0.1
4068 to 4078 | 0.1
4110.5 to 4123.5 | 0.0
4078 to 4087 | -0.2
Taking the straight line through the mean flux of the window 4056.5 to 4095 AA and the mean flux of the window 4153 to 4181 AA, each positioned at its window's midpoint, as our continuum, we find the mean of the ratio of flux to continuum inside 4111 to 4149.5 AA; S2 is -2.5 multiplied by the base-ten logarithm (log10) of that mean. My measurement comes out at 0.03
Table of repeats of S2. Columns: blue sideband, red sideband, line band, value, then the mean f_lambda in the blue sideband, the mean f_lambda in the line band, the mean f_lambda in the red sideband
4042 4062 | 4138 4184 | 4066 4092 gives -0.009 mag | 12.3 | 12.5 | 12.5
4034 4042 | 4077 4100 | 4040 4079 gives -0.021 mag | 12.2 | 12.3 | 11.9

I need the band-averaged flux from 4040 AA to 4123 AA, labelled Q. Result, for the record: 12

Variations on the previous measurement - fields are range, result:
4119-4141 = 12.2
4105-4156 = 12.3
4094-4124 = 11.3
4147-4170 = 12.7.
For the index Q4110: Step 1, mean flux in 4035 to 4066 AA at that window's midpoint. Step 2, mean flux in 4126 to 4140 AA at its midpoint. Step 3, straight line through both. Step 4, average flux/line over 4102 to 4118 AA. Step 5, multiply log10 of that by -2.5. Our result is 0.07 mag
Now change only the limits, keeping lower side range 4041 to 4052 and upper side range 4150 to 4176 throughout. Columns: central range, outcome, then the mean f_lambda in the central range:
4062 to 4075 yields -0.047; 12.8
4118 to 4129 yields -0.009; 12.6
